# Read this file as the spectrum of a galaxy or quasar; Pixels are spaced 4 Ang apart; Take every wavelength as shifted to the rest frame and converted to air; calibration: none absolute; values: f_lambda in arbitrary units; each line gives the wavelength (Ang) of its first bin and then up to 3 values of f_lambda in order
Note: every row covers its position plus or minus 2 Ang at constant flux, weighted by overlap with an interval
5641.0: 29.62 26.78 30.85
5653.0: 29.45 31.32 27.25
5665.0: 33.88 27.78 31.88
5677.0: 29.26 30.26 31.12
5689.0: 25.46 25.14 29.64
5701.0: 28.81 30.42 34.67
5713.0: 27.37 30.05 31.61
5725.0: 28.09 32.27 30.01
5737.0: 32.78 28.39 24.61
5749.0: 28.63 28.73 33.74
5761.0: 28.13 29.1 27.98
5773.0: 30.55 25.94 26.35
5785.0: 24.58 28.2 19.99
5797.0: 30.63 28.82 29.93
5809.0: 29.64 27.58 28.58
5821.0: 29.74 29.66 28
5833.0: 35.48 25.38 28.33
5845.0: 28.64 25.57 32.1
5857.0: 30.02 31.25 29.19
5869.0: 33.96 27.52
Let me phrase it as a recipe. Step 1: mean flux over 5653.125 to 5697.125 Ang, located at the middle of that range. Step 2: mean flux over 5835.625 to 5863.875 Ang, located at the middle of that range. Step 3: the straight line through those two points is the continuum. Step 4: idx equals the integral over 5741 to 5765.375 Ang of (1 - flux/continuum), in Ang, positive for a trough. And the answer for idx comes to 0.30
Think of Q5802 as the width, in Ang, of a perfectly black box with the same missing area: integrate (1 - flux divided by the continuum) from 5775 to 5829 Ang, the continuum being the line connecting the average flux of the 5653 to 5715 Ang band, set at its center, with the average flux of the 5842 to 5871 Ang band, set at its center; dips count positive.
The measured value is 4.03 Ang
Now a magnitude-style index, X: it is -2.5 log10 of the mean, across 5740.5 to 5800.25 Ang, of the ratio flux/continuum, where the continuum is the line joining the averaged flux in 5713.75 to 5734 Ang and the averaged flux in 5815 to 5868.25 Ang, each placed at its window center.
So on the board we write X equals 0.08 mag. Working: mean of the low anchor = 30.2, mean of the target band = 27.7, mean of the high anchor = 29.5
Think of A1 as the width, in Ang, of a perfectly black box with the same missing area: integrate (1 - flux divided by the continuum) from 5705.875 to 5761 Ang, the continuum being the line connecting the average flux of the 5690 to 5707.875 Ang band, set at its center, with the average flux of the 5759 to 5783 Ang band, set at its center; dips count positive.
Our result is -3.3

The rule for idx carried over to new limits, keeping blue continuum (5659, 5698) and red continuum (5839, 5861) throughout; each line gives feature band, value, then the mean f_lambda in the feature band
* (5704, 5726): -0.99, 30.5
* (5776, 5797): 2.63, 25.5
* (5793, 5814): 0.46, 28.5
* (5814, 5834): -0.52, 29.9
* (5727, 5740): -1.02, 31.4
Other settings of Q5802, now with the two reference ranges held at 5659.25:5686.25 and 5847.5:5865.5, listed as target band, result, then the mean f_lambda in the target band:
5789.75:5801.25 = 1.4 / 26.3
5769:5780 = 0.7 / 28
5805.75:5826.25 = 0.5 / 29.1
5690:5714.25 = 0.7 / 29.2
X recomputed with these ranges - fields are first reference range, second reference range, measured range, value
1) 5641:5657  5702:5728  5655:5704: 0.018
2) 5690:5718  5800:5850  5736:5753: 0.030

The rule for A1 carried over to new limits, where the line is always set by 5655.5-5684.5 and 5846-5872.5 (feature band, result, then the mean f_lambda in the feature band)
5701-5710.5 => -0.4 Ang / 31.6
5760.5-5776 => 0.7 Ang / 28.8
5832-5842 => 0.3 Ang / 29.3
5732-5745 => 0.3 Ang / 29.5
